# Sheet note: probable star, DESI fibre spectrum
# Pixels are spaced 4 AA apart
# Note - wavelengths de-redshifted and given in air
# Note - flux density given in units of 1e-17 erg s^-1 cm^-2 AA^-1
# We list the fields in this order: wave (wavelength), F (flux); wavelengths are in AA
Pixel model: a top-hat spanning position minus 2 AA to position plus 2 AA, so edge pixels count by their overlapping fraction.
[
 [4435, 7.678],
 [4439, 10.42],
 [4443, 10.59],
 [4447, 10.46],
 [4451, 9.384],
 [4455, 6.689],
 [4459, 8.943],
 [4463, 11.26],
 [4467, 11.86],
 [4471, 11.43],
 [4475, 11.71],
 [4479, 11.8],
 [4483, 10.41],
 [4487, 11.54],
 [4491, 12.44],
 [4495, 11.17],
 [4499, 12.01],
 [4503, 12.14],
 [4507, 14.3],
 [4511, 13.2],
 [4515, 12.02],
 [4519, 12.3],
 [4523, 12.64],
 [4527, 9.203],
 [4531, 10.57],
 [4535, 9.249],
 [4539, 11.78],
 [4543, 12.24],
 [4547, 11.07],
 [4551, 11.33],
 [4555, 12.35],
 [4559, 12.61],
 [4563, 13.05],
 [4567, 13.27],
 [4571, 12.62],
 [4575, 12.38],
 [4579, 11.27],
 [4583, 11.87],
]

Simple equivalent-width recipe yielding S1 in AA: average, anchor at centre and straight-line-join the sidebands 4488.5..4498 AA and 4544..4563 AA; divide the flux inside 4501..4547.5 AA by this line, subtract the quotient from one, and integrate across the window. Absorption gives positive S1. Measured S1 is 0.6 AA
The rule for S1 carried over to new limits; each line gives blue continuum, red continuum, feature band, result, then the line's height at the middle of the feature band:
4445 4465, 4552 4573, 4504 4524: -3.0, 11.2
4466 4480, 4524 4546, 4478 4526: -3.8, 11.2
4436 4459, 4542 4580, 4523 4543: 1.5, 11.5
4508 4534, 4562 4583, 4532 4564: 1.2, 12.1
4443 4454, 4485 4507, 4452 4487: 0.9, 10.8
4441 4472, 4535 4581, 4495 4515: -3.0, 11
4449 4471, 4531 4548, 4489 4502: -1.9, 10.3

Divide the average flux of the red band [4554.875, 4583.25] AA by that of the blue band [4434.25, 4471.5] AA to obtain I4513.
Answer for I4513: 1.26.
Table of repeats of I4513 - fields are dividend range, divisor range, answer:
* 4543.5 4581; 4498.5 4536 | 1.03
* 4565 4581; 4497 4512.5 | 0.96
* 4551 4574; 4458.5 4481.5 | 1.12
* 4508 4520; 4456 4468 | 1.24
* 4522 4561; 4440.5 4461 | 1.22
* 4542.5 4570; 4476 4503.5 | 1.06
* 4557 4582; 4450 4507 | 1.13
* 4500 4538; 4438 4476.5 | 1.15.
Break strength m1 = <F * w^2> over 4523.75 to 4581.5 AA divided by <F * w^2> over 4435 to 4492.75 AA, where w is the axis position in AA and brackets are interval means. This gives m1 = 1.15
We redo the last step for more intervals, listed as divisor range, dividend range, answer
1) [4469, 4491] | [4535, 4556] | 1.03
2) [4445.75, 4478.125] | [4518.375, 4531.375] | 1.11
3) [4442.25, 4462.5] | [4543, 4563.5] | 1.36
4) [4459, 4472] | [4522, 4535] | 0.96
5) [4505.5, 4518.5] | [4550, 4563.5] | 0.97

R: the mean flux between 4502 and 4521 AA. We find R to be 12.8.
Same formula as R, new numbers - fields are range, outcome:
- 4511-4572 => 11.8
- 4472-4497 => 11.5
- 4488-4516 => 12.5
